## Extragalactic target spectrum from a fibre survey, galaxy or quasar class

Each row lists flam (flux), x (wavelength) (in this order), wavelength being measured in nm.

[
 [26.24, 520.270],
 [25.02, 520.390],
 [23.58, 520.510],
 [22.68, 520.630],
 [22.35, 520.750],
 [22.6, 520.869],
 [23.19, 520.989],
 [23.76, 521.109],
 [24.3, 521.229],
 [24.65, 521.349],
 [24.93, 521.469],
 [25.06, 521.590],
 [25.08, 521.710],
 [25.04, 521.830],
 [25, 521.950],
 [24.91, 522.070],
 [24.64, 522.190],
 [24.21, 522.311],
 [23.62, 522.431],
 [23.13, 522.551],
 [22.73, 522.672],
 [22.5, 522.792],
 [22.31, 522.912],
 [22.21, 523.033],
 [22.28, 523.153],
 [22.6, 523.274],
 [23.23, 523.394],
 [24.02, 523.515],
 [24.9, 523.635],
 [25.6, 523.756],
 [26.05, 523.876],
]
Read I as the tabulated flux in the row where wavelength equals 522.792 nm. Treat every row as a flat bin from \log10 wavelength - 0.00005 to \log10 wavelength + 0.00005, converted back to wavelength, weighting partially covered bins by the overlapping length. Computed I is 22.5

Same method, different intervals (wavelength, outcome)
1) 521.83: 25.04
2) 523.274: 22.6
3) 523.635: 24.9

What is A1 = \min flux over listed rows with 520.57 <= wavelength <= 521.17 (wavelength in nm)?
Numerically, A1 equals 22.35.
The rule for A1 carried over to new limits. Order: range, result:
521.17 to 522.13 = 24.3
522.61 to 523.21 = 22.21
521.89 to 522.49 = 23.62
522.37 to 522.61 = 23.13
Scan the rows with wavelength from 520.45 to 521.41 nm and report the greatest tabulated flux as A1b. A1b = 24.65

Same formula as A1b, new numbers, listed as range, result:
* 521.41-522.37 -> 25.08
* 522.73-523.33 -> 22.6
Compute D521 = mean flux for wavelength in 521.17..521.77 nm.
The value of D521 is 24.8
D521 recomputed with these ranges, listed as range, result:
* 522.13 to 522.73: 23.6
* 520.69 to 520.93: 22.6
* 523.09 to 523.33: 22.4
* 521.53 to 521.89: 25.1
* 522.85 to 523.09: 22.2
